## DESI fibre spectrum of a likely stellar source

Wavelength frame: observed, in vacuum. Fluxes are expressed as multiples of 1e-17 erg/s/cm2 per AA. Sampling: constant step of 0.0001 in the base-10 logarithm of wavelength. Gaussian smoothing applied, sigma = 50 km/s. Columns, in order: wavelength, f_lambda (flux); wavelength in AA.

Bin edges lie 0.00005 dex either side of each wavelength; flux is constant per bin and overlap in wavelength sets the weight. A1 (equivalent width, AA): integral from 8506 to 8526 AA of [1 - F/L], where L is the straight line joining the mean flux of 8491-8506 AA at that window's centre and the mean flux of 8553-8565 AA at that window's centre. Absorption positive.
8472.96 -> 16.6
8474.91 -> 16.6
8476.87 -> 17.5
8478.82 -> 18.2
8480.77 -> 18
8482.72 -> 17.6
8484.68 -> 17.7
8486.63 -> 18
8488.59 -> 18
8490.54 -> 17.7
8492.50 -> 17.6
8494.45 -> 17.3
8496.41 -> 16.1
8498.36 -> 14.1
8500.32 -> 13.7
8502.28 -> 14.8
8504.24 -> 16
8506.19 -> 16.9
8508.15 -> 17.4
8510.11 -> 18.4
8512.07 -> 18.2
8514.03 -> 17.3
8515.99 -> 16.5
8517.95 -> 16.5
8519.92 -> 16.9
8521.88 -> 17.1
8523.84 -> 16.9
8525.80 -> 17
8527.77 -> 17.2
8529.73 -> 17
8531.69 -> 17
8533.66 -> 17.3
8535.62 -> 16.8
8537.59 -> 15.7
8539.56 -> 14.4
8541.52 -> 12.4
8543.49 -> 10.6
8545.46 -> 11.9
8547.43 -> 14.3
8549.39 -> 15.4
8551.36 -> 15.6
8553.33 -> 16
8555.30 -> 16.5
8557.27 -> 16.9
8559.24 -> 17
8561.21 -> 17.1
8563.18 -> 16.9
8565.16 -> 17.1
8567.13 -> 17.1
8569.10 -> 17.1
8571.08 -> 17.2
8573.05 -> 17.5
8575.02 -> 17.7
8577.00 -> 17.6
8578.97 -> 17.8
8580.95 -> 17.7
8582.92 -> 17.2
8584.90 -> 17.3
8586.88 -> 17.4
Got -1.4 AA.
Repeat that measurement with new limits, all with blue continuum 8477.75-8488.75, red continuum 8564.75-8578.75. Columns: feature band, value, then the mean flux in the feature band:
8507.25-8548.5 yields 3.77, 16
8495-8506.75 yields 1.66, 15.3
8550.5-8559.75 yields 0.58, 16.4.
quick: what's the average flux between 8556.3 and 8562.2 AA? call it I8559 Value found 17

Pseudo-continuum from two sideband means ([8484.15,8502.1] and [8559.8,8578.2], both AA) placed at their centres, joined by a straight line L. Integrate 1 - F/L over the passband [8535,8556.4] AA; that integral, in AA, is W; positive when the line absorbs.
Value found 3.2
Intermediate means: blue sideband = 16.6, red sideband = 17.3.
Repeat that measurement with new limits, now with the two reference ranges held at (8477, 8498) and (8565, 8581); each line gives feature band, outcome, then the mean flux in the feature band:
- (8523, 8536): 0.3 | 17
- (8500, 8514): 0.7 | 16.7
